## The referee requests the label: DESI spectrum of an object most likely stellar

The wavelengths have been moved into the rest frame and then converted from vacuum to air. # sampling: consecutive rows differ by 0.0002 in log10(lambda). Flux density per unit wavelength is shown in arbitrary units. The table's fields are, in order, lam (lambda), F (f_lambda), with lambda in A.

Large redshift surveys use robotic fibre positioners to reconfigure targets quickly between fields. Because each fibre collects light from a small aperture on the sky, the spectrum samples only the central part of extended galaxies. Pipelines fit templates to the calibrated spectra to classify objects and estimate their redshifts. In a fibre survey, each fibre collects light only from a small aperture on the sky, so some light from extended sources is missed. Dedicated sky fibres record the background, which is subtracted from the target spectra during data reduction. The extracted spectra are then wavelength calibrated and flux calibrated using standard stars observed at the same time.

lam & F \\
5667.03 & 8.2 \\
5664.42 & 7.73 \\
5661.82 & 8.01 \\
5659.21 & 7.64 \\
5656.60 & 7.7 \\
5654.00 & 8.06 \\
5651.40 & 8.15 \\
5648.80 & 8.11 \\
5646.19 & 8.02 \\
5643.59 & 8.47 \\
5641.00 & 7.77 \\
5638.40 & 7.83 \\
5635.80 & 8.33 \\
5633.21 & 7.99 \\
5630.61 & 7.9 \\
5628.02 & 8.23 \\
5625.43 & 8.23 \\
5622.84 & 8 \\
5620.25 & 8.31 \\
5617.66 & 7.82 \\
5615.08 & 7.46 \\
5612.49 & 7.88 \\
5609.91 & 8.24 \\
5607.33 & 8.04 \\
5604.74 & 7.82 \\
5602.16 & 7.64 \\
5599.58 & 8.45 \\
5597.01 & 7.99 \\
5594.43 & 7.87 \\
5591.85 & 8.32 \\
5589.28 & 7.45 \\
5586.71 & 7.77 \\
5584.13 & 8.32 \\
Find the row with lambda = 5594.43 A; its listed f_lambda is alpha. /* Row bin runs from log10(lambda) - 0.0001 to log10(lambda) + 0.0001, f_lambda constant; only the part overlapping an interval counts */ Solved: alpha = 7.87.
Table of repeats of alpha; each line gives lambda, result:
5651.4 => 8.15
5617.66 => 7.82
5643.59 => 8.47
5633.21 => 7.99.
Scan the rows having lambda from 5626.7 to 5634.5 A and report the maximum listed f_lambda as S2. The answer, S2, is 8.23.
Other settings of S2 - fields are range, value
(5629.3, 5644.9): 8.47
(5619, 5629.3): 8.31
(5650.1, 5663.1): 8.15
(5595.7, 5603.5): 8.45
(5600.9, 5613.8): 8.24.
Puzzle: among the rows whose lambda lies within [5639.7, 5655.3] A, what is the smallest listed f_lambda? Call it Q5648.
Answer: 7.77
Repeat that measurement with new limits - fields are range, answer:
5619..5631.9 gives 7.9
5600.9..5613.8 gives 7.64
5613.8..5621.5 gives 7.46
